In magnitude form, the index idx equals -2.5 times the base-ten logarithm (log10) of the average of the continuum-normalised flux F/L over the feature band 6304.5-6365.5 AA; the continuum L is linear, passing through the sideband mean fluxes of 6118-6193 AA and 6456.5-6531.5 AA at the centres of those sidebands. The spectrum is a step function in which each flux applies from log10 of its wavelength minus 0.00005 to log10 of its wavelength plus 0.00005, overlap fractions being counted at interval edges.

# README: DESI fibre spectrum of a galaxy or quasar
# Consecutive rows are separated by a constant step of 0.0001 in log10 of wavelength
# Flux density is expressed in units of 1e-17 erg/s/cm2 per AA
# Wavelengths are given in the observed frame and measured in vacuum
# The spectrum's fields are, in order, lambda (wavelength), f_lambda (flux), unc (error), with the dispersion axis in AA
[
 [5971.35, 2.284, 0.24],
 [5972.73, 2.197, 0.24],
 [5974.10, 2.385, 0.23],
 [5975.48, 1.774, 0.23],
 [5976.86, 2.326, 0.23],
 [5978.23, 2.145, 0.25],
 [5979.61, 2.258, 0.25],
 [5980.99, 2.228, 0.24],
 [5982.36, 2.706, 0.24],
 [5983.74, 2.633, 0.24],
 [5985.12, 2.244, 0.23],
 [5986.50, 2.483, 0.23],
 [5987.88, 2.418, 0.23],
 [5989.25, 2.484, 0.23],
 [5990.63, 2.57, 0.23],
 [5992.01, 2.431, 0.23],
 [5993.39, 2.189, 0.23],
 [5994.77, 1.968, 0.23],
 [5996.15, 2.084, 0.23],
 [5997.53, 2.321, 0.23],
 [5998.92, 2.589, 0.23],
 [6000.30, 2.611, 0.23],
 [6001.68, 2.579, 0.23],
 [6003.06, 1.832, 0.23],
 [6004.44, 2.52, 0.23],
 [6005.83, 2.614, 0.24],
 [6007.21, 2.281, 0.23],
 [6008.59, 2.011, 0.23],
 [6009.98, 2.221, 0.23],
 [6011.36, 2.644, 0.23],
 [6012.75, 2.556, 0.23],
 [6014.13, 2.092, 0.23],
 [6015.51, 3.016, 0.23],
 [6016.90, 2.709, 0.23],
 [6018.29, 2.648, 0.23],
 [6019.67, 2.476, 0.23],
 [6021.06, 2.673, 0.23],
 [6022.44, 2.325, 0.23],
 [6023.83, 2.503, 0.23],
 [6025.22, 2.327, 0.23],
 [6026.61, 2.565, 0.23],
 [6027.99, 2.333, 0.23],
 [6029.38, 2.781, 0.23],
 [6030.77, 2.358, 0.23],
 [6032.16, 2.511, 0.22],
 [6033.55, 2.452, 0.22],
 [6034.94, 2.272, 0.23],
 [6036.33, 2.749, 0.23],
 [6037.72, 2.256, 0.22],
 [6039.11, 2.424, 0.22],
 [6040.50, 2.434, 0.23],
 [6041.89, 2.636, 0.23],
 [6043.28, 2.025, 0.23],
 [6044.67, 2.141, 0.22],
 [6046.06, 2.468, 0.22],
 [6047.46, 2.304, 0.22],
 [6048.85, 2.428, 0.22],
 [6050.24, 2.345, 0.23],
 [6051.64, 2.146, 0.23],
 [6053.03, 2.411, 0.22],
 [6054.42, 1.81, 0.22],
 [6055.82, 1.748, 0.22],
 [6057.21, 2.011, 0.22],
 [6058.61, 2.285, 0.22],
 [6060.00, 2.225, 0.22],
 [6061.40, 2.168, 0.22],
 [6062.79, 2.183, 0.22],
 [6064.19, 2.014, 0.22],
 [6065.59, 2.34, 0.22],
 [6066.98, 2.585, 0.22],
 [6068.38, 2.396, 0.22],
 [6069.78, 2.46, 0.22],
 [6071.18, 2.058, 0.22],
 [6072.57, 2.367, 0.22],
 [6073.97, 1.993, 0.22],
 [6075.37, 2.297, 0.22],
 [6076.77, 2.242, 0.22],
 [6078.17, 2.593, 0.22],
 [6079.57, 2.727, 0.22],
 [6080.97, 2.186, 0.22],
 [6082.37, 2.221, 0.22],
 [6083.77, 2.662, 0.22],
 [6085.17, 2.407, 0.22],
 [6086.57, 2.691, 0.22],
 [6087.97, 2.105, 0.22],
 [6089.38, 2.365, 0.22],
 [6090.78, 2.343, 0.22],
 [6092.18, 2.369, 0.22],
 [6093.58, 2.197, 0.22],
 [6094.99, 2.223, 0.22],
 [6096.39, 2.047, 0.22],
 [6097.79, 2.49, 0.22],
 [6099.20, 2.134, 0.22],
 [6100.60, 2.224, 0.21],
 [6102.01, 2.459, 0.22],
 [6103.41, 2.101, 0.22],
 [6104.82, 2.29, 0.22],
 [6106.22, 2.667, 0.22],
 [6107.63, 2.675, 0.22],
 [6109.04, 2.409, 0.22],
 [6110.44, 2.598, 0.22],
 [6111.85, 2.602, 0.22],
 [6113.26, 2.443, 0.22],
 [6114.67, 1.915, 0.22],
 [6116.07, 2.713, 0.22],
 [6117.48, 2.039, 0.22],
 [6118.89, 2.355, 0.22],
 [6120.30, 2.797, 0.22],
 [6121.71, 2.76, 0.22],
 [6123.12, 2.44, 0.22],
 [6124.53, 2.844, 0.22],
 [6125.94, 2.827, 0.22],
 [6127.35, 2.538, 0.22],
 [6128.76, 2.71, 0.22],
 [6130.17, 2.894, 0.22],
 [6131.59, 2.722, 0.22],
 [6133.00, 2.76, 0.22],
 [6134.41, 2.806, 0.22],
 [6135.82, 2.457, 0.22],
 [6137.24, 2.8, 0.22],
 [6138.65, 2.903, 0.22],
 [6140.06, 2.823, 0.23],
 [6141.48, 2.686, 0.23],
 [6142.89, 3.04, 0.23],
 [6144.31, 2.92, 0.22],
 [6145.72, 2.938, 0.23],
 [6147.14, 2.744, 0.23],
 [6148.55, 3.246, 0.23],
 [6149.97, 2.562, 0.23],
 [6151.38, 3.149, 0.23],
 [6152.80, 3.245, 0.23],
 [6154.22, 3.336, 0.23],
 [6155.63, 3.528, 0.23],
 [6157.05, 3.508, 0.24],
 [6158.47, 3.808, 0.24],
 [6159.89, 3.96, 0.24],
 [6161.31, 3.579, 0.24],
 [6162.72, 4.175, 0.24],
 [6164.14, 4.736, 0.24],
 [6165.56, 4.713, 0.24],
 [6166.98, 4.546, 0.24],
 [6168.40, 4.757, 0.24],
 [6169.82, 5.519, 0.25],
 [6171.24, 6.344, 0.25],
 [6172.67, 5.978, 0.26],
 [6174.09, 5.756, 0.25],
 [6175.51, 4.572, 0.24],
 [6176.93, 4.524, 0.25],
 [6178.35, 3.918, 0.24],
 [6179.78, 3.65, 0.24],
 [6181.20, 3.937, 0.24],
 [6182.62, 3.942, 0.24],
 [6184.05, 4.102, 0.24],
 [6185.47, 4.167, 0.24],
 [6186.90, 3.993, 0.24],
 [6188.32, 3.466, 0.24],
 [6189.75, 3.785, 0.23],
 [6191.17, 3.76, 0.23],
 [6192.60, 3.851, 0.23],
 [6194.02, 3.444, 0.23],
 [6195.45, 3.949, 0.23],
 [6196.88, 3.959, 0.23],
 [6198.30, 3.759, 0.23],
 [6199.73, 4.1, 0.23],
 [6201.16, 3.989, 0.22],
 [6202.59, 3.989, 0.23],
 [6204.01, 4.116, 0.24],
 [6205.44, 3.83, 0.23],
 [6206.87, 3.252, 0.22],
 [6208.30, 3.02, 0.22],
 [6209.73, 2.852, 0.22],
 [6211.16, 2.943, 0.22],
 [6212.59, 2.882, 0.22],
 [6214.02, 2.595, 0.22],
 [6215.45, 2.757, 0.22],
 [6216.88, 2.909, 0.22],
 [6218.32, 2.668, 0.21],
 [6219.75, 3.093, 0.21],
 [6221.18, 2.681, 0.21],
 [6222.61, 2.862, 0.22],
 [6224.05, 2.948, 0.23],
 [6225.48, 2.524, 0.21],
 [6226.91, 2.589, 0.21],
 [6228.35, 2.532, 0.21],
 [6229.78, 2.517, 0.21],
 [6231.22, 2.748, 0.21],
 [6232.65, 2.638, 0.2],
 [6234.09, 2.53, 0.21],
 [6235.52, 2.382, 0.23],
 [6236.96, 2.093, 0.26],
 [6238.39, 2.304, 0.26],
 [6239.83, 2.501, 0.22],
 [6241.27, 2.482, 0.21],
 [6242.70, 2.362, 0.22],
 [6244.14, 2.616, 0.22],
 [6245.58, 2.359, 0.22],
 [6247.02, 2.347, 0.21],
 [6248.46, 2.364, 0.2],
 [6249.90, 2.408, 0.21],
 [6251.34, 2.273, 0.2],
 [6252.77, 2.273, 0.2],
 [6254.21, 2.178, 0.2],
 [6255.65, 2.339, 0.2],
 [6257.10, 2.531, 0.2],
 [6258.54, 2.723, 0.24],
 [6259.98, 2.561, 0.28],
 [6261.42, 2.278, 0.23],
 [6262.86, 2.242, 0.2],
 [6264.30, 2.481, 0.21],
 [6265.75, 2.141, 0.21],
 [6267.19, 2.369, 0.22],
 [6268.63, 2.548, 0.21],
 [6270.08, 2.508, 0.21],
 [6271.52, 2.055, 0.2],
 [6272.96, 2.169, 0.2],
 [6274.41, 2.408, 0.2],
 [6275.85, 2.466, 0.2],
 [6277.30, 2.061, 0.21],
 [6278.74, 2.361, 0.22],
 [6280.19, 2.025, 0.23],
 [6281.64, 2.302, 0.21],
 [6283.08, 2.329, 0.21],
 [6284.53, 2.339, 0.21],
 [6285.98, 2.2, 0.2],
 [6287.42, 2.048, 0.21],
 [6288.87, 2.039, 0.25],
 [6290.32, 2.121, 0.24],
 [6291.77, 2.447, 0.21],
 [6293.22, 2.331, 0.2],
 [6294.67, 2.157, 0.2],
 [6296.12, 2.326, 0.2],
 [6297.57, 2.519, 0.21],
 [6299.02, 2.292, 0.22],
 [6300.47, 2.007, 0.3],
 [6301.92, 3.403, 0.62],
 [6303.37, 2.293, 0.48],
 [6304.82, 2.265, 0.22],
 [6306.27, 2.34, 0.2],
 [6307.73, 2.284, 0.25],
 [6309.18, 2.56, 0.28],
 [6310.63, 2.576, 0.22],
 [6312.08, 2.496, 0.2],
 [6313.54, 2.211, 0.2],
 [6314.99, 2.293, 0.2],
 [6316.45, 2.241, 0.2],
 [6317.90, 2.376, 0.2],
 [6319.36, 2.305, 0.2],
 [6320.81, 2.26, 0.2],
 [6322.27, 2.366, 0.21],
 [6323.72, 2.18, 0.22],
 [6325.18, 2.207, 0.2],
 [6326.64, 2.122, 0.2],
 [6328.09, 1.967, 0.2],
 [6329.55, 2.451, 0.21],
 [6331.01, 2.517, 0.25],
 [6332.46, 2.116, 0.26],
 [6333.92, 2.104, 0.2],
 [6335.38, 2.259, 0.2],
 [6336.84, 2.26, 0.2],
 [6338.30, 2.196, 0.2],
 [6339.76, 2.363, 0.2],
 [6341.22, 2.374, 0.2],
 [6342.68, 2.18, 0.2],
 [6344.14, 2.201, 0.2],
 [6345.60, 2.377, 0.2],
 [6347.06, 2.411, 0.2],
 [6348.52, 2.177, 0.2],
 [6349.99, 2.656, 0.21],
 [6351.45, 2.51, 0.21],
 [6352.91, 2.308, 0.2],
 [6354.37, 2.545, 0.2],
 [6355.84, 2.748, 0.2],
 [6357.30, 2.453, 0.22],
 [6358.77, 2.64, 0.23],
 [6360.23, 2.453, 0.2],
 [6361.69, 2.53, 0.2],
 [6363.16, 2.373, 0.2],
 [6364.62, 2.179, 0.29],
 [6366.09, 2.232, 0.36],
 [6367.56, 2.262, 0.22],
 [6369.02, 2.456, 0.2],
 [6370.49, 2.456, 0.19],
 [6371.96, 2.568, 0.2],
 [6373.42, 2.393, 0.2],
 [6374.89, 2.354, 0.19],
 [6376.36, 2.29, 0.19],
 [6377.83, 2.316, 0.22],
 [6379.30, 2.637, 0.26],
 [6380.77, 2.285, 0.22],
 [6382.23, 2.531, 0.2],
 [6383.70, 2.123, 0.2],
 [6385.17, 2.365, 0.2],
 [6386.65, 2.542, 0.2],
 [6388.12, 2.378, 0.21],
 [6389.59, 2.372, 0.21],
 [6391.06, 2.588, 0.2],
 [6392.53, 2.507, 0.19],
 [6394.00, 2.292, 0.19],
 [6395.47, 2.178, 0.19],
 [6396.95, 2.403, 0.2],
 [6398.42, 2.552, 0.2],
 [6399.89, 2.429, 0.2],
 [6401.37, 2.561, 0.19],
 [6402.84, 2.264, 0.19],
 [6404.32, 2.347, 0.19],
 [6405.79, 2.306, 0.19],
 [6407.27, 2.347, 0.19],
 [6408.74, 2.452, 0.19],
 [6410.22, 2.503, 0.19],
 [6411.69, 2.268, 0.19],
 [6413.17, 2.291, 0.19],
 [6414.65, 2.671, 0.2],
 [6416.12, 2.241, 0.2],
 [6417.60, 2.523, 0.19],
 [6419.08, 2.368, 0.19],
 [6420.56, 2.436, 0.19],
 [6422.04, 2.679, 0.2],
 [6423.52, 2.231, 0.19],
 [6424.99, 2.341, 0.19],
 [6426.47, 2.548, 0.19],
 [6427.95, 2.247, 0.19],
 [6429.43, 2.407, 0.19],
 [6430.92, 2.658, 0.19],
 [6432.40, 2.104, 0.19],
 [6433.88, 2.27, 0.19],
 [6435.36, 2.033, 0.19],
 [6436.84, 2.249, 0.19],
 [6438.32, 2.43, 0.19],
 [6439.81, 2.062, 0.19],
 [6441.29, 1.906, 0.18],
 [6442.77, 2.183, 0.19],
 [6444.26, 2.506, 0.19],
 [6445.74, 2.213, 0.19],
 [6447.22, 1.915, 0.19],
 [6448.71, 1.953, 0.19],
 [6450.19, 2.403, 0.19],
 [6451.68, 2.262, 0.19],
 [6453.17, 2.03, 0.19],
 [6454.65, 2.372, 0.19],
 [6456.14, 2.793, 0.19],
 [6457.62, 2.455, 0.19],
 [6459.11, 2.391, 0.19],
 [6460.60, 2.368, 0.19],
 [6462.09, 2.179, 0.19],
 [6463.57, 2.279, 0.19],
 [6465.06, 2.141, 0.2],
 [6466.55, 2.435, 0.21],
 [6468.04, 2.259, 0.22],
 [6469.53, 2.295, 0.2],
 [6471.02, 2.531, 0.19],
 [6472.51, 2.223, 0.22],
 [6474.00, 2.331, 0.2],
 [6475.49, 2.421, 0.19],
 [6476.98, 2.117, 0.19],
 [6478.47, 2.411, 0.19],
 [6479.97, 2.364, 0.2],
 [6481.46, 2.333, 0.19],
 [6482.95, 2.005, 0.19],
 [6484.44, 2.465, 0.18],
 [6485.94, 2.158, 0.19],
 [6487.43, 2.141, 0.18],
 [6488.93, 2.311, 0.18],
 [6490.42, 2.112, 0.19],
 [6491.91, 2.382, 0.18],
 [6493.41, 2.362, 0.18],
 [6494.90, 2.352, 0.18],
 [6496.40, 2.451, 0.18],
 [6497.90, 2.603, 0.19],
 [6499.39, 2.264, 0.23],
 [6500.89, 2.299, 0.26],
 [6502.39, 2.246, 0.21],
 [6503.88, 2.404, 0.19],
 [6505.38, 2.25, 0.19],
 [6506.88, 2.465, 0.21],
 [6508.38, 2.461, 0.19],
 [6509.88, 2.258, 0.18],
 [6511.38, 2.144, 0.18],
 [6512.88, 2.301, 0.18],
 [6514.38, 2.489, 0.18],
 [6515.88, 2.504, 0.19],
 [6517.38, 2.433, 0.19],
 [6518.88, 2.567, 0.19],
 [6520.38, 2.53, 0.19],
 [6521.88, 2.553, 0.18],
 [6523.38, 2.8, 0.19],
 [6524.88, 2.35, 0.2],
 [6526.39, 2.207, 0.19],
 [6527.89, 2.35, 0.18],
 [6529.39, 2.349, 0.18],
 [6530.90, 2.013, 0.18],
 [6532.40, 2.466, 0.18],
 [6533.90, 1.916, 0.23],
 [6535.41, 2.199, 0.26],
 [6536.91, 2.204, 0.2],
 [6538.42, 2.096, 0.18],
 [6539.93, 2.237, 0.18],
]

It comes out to 0.24 mag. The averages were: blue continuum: 3.58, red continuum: 2.35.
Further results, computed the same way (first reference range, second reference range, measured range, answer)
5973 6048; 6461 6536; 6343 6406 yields -0.03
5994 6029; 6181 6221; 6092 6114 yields 0.24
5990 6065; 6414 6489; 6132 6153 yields -0.22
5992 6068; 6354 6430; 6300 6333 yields 0.03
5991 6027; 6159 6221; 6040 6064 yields 0.24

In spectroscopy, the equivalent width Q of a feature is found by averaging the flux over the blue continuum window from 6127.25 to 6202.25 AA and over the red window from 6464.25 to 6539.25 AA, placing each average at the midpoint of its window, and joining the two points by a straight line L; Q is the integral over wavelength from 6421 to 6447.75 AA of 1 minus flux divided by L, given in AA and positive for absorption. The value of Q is 3.4 AA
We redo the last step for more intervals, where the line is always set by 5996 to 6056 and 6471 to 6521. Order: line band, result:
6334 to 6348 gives 0.5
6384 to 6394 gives -0.3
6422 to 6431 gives -0.2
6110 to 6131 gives -1.6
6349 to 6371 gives -0.9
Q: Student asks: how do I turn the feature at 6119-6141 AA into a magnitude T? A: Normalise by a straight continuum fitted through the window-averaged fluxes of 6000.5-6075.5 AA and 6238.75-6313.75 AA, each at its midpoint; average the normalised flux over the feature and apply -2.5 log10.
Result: -0.16 mag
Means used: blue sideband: 2.35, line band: 2.73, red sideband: 2.35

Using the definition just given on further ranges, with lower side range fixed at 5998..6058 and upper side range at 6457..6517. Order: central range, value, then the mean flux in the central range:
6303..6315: -0.01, 2.38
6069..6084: 0.02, 2.34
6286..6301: 0.06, 2.23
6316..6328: 0.05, 2.24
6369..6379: -0.03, 2.41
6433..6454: 0.08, 2.17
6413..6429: -0.04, 2.42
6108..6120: -0.01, 2.41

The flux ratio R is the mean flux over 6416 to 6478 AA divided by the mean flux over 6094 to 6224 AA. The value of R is 0.70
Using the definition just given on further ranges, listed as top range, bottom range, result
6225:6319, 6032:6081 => 1.03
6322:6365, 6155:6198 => 0.55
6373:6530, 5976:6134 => 0.98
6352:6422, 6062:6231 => 0.78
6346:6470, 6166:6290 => 0.77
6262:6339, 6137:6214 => 0.61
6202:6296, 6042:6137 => 1.06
